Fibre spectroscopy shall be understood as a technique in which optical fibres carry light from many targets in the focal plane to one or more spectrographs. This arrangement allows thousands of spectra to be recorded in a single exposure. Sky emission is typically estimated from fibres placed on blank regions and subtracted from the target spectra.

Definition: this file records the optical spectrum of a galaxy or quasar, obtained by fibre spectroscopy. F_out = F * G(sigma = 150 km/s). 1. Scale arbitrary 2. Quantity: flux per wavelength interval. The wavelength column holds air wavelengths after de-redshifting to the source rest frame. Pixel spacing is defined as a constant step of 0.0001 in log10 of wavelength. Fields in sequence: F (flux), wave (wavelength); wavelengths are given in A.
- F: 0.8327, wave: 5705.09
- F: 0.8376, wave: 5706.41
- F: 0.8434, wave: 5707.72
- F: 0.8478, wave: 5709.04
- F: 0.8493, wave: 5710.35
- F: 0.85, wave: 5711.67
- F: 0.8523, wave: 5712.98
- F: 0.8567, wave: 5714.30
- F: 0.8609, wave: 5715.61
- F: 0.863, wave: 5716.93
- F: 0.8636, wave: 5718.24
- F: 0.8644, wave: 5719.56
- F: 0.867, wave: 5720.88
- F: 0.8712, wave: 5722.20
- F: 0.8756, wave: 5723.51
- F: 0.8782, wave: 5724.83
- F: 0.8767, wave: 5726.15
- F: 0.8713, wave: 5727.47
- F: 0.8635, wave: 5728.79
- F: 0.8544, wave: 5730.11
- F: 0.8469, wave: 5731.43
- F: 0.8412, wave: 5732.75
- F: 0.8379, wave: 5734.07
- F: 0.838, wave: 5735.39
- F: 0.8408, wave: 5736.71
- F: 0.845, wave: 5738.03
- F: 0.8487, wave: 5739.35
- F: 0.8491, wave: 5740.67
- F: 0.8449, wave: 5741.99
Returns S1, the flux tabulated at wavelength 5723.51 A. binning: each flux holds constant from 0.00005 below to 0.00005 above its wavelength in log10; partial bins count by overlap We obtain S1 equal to 0.8756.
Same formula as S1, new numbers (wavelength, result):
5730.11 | 0.8544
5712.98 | 0.8523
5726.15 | 0.8767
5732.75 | 0.8412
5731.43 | 0.8469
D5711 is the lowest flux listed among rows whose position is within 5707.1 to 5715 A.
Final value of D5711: 0.8434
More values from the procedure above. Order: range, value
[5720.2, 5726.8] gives 0.867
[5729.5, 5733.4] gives 0.8412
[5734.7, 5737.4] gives 0.838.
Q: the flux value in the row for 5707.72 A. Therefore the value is 0.8434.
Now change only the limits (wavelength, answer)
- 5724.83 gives 0.8782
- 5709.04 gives 0.8478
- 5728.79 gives 0.8635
